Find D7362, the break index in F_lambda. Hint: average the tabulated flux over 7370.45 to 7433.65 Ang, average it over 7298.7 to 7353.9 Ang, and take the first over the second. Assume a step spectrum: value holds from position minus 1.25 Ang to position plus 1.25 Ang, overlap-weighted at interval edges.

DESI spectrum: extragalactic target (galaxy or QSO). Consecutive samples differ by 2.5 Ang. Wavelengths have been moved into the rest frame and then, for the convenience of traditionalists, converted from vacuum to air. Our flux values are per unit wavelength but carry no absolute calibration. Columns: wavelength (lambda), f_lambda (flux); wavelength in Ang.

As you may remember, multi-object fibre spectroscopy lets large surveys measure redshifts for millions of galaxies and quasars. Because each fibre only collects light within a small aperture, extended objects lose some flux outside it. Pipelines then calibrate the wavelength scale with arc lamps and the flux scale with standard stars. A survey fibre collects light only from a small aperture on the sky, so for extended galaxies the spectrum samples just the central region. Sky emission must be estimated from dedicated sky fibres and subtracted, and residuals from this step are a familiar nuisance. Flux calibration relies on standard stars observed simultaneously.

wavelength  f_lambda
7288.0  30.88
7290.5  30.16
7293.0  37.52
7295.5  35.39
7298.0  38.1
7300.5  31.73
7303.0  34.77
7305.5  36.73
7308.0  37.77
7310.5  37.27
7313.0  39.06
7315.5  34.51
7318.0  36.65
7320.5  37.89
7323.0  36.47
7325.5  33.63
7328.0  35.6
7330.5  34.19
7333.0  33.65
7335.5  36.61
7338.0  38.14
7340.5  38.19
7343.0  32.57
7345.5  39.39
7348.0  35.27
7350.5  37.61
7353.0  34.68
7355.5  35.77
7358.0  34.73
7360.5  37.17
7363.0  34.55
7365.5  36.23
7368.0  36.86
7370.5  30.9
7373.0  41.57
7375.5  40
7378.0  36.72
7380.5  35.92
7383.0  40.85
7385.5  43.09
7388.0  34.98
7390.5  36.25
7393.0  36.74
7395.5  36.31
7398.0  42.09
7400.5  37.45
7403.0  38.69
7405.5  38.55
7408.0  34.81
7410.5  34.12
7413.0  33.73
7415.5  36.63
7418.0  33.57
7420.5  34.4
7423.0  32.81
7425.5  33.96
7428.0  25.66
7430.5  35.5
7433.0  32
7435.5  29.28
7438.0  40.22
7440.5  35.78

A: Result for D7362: 1.00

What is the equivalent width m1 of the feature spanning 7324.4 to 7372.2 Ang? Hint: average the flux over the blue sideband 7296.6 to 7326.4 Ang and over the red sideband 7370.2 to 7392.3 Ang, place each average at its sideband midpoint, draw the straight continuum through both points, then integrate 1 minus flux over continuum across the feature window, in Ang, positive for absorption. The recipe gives 2.03 Ang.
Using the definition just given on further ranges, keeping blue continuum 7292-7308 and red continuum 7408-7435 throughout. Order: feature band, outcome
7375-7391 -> -2.0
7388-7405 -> -2.0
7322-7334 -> 0.2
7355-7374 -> -0.8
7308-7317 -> -0.4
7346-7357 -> -0.4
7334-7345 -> -0.5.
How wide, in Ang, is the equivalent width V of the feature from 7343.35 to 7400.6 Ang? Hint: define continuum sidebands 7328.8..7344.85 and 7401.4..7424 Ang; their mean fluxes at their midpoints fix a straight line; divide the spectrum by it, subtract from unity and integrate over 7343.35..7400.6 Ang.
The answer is -2.5 Ang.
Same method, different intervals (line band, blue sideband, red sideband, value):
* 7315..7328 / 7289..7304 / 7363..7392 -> -0.2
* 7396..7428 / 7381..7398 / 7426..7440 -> 0.0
